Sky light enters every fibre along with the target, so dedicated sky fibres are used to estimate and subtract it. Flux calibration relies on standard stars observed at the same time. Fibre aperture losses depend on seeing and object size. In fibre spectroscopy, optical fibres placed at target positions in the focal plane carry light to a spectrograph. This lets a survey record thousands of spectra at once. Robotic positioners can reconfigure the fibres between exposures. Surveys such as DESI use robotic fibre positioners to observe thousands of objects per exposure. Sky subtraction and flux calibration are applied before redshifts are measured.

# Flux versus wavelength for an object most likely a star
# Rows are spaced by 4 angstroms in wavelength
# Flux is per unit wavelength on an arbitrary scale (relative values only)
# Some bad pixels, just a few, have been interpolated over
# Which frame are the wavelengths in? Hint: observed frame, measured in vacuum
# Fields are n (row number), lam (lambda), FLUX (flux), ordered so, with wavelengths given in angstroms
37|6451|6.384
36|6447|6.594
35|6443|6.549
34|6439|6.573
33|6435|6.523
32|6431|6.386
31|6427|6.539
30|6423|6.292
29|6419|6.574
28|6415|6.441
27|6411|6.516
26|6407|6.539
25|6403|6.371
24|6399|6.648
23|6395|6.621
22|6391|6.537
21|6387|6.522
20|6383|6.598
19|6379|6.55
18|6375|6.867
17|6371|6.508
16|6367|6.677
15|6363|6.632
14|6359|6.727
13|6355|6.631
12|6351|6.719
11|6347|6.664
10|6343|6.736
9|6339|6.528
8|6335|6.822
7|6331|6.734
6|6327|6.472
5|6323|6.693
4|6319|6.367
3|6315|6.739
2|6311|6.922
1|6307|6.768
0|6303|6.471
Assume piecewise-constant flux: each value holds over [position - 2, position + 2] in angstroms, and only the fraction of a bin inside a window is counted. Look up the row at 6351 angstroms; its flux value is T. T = 6.719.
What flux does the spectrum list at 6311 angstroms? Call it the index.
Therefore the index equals 6.922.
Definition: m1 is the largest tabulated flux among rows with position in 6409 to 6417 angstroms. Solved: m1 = 6.516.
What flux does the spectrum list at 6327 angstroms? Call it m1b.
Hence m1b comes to 6.472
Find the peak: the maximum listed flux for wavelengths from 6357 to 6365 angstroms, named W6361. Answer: 6.727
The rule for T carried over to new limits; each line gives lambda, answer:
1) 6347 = 6.664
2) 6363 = 6.632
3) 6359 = 6.727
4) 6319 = 6.367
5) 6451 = 6.384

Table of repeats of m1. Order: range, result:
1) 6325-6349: 6.822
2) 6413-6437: 6.574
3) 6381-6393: 6.598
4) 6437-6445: 6.573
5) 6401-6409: 6.539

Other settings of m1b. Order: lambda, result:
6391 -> 6.537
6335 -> 6.822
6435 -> 6.523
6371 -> 6.508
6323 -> 6.693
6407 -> 6.539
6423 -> 6.292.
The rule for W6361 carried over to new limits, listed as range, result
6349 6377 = 6.867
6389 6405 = 6.648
